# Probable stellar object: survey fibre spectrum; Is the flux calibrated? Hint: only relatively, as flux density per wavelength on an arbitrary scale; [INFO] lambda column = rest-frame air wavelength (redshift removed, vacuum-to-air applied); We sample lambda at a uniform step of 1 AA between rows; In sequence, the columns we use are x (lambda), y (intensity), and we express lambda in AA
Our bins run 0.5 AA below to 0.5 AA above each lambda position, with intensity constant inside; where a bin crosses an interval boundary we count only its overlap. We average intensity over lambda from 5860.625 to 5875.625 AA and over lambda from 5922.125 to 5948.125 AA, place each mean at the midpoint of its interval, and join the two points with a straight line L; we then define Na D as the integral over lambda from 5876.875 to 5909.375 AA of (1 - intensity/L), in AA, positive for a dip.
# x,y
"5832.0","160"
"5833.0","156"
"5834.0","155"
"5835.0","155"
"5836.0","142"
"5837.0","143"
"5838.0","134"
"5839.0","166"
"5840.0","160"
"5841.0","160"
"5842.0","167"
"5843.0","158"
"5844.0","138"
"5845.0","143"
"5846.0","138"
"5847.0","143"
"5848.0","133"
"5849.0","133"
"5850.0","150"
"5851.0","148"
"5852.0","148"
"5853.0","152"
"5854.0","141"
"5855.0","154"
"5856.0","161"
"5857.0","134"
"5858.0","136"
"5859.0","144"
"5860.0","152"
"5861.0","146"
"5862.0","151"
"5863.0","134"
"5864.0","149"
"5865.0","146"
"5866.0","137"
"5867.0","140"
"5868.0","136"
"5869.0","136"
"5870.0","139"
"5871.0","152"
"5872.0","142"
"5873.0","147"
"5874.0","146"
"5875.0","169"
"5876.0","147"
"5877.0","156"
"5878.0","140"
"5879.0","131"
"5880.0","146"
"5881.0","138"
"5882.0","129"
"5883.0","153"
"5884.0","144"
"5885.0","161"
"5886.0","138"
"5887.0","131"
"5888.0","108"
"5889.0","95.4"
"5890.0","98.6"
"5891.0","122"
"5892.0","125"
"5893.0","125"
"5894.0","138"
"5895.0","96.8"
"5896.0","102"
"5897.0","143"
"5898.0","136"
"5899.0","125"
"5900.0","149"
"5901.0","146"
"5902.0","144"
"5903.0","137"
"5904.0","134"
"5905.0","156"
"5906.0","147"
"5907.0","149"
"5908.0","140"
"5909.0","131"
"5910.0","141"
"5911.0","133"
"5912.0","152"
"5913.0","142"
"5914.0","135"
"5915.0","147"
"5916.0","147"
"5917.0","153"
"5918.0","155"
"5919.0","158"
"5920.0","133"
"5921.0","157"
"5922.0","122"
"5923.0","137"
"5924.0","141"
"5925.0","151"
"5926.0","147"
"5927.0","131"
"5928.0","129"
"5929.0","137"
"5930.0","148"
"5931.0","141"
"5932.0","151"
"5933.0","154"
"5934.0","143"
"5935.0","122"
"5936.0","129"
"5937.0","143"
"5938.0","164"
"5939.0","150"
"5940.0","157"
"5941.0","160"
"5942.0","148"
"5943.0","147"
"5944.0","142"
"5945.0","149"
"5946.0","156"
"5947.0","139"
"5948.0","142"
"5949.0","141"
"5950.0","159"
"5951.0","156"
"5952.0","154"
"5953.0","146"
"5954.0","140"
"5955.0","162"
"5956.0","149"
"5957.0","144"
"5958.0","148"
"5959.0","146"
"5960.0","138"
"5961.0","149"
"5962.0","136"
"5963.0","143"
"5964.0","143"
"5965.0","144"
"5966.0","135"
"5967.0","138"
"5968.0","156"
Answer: 2.5 AA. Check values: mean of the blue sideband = 145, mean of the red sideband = 144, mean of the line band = 134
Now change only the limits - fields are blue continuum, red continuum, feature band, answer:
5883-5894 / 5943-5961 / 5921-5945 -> -0.37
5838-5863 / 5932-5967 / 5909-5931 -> 0.65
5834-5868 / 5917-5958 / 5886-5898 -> 2.28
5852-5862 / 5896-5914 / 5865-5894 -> 1.37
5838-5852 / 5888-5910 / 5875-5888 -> -0.61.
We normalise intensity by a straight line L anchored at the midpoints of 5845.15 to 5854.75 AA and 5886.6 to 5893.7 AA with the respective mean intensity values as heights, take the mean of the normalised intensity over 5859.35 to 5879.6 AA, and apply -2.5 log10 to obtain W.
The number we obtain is -0.121 mag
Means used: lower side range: 143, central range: 145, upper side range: 115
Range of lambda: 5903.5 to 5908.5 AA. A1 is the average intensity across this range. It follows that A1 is 145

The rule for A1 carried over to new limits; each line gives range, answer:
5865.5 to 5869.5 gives 137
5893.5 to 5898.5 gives 123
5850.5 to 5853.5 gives 149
